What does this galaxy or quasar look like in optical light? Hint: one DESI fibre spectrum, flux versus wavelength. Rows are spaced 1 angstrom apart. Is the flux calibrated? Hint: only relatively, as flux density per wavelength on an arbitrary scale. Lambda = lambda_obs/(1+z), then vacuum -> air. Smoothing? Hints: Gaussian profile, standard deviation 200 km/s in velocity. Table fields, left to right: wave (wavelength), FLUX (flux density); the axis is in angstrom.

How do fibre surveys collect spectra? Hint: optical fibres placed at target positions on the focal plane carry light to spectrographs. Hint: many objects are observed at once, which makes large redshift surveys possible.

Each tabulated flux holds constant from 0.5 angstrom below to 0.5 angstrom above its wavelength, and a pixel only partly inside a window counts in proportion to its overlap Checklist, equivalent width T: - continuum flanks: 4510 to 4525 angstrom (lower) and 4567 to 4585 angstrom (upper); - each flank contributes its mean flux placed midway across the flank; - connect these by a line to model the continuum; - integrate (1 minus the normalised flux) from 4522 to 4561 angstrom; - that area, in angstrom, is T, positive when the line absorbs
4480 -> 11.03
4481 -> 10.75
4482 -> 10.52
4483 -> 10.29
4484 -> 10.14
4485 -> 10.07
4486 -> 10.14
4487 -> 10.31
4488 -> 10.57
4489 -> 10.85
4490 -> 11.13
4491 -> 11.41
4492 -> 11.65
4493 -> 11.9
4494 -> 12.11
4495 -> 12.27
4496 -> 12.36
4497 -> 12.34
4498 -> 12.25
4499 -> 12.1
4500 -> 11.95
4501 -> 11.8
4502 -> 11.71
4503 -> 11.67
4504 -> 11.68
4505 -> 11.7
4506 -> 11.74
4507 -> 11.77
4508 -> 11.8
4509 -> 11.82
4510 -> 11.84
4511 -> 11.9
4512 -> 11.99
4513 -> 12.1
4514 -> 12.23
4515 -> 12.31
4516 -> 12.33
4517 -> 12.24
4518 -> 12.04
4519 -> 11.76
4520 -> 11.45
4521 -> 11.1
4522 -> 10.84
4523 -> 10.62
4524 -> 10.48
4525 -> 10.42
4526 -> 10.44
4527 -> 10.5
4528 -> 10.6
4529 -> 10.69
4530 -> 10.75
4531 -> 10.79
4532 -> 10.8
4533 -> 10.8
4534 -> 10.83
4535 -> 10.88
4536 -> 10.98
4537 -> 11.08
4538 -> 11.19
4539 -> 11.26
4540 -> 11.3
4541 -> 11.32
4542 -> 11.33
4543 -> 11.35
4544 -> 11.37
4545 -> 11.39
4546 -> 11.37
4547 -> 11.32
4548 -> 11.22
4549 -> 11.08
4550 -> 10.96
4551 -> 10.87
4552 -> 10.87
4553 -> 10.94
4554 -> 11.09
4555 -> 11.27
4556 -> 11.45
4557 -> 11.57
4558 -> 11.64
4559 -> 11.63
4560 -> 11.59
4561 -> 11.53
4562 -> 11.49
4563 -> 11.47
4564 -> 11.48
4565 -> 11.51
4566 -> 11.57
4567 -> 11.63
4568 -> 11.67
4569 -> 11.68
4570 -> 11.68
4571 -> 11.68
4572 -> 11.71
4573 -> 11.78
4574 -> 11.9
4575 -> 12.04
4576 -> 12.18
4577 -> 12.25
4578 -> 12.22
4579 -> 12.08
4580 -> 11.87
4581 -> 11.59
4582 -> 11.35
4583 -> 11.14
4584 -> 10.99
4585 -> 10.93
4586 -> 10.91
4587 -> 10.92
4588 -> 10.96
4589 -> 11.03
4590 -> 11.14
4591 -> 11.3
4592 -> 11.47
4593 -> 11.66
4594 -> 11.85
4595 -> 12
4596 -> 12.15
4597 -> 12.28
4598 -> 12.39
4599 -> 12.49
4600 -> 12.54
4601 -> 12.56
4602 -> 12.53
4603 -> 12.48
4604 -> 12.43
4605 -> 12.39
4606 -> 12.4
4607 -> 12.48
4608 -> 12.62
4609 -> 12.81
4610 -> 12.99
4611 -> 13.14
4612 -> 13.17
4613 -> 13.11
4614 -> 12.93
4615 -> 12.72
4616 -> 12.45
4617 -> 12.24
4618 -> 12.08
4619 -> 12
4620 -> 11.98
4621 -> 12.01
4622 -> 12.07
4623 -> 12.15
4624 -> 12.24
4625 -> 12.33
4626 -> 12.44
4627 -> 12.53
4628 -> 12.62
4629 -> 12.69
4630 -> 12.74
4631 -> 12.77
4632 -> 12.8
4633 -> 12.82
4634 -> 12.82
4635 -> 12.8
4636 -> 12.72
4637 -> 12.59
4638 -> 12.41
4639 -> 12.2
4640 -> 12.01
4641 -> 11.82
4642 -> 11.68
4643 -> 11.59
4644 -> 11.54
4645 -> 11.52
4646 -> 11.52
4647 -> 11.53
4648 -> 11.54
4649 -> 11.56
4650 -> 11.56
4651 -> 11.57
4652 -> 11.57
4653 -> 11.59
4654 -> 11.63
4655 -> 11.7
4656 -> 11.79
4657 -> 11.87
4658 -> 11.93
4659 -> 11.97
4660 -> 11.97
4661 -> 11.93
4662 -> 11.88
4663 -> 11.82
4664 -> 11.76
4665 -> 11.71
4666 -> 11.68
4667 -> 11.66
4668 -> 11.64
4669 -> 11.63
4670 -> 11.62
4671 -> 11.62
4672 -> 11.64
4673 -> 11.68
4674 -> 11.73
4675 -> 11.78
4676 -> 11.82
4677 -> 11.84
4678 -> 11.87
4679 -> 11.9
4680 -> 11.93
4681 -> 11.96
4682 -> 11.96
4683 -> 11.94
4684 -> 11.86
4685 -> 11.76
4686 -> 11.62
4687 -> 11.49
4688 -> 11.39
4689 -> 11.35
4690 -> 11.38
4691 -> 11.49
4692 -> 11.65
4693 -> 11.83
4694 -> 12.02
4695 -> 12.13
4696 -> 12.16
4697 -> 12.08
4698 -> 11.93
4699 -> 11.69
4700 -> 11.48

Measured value 2.1 angstrom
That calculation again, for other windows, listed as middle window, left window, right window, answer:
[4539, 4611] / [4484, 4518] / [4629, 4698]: 0.53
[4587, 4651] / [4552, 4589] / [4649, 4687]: -3.14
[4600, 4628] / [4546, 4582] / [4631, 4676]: -1.81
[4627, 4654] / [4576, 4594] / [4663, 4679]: -1.12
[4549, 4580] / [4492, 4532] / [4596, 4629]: 1.24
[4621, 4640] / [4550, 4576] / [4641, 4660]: -1.45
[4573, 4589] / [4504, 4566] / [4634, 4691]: -0.07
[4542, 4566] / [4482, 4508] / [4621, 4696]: 0.57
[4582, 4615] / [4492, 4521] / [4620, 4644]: 0.50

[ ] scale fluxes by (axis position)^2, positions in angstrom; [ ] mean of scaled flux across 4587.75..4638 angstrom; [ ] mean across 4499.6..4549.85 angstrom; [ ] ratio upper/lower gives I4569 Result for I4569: 1.1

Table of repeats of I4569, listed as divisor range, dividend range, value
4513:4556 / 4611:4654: 1.14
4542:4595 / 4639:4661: 1.06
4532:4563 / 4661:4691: 1.10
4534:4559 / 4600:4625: 1.15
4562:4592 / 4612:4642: 1.10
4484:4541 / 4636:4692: 1.10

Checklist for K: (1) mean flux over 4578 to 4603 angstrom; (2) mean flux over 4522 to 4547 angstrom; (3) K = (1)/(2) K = 1.1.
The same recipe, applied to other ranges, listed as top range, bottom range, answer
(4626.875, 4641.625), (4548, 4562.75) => 1.11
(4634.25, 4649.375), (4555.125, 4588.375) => 1.03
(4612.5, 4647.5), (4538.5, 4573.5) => 1.08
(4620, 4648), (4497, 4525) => 1.04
